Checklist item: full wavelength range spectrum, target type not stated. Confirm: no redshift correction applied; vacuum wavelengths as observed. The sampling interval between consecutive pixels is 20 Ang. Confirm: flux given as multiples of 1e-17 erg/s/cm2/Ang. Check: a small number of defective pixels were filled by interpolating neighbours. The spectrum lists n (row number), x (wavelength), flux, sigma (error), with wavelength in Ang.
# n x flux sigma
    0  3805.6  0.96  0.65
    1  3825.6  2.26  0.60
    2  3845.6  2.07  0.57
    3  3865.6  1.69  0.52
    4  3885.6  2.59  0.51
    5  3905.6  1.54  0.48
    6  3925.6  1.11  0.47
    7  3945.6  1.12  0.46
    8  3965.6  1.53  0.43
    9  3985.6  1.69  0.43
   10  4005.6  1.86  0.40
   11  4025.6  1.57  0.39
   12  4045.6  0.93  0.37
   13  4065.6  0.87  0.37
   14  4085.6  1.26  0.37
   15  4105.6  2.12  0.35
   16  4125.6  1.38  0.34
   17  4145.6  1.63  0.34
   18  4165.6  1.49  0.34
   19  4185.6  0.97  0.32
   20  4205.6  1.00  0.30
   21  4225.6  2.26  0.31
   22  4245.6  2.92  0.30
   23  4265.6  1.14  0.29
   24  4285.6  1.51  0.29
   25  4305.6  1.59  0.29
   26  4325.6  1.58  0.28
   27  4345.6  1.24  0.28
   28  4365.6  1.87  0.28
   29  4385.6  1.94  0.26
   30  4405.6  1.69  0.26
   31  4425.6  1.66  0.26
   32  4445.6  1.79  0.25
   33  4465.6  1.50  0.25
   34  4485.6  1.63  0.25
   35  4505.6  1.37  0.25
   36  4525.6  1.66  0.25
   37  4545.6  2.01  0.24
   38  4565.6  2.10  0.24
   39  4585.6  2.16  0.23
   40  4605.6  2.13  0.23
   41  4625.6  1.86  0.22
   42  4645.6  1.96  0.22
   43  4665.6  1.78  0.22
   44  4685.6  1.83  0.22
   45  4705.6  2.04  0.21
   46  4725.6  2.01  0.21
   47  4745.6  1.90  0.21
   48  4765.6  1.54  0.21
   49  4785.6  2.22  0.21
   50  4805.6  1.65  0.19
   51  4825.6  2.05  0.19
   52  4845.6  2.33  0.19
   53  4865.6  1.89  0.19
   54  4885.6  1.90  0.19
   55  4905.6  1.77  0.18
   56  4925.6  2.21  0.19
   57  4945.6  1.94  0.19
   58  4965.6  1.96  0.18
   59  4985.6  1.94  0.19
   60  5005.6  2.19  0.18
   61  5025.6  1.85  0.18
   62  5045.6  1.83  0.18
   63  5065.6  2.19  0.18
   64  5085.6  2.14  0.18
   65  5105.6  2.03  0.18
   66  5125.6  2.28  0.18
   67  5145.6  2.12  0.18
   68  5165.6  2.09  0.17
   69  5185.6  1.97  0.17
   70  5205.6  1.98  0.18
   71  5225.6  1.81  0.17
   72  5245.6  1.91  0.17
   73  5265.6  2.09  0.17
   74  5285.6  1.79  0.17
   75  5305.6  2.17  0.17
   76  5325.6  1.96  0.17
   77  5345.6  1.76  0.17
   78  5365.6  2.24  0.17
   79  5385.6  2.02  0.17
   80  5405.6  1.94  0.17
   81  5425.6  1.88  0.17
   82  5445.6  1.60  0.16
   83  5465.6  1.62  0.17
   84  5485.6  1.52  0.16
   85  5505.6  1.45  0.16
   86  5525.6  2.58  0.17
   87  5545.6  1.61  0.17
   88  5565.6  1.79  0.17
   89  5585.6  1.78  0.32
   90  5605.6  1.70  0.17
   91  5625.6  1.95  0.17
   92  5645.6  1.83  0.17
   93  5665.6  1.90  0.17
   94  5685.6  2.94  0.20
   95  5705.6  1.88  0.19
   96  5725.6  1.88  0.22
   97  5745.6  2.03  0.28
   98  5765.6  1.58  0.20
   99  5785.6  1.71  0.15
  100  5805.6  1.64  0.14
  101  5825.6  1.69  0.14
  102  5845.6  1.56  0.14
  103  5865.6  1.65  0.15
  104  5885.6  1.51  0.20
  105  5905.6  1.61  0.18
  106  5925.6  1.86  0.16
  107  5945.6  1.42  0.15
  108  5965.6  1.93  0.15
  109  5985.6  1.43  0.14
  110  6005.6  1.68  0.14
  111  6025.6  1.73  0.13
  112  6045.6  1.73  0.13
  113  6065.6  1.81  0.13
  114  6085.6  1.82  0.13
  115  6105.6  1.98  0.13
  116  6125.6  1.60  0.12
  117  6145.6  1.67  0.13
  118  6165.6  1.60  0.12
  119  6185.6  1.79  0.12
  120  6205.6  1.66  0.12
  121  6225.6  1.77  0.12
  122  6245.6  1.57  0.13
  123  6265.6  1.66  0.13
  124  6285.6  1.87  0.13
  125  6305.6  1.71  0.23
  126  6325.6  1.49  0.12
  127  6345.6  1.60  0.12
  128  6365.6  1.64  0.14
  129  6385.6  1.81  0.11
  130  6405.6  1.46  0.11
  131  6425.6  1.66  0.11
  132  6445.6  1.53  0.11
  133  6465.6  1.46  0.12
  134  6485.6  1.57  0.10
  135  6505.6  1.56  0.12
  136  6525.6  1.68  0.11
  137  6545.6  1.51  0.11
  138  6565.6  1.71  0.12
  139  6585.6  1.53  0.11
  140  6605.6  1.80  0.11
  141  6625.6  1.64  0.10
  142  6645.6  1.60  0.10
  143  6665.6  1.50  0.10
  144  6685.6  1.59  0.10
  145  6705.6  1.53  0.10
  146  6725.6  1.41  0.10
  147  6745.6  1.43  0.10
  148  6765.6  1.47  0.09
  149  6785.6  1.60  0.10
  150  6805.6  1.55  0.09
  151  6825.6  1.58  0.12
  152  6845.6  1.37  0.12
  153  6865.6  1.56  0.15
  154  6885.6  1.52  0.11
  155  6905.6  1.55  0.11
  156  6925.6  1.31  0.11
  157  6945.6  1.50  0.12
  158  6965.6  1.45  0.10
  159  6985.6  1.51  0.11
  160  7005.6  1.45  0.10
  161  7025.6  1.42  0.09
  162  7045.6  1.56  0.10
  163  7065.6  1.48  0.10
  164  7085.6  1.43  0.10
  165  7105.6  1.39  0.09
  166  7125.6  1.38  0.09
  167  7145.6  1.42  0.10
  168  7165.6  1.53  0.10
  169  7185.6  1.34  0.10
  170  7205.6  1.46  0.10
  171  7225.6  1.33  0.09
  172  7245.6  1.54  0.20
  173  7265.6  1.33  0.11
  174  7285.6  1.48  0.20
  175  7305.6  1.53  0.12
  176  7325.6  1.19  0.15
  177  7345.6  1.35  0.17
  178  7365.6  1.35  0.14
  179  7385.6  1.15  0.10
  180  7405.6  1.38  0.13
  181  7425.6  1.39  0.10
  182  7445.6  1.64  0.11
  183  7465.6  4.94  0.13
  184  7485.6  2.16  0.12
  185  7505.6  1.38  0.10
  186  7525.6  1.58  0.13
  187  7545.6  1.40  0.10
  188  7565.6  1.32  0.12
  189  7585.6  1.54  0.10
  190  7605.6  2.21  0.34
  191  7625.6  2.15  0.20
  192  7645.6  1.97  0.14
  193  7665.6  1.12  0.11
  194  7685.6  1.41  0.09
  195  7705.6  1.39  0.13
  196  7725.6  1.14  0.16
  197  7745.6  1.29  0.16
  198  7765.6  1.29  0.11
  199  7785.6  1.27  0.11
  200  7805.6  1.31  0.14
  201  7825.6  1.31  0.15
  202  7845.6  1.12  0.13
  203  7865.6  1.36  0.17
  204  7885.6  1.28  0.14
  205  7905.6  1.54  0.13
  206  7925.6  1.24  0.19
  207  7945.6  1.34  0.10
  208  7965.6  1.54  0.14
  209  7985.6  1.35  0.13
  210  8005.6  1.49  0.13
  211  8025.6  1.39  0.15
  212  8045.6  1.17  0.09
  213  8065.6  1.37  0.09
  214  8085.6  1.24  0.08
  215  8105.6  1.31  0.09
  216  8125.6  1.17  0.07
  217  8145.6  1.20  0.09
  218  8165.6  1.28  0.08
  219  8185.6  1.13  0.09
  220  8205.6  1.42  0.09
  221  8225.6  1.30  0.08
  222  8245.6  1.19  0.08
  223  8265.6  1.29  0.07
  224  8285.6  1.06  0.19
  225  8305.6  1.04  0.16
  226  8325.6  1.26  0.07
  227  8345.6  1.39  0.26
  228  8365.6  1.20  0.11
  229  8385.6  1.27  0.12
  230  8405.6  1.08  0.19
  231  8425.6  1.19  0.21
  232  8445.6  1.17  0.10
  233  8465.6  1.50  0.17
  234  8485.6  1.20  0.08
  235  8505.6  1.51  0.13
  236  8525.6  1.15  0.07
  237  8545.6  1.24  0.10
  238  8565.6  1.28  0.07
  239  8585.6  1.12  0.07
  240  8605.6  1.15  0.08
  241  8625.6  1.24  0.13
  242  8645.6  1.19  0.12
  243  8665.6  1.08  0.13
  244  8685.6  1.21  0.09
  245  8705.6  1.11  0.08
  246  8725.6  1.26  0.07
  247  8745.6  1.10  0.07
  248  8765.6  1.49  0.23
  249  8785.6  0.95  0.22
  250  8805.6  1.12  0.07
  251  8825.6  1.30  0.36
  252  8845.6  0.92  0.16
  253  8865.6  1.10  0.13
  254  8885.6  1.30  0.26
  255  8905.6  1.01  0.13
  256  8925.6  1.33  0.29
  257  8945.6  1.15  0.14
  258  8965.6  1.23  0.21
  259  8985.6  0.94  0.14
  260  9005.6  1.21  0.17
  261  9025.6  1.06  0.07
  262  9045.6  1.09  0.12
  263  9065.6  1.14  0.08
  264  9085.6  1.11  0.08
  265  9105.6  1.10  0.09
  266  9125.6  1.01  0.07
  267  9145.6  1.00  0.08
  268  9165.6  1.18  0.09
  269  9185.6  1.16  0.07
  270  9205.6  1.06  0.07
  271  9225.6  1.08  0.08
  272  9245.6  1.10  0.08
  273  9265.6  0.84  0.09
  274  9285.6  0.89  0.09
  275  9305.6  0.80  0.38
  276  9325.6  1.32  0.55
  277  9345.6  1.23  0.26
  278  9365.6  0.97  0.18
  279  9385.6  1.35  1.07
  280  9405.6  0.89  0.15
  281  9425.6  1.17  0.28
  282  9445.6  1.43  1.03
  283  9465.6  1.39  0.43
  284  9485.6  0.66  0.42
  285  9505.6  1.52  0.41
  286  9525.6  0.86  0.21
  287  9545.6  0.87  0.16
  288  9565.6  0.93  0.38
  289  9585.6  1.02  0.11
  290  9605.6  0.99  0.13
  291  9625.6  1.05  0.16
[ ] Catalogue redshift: 0.14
